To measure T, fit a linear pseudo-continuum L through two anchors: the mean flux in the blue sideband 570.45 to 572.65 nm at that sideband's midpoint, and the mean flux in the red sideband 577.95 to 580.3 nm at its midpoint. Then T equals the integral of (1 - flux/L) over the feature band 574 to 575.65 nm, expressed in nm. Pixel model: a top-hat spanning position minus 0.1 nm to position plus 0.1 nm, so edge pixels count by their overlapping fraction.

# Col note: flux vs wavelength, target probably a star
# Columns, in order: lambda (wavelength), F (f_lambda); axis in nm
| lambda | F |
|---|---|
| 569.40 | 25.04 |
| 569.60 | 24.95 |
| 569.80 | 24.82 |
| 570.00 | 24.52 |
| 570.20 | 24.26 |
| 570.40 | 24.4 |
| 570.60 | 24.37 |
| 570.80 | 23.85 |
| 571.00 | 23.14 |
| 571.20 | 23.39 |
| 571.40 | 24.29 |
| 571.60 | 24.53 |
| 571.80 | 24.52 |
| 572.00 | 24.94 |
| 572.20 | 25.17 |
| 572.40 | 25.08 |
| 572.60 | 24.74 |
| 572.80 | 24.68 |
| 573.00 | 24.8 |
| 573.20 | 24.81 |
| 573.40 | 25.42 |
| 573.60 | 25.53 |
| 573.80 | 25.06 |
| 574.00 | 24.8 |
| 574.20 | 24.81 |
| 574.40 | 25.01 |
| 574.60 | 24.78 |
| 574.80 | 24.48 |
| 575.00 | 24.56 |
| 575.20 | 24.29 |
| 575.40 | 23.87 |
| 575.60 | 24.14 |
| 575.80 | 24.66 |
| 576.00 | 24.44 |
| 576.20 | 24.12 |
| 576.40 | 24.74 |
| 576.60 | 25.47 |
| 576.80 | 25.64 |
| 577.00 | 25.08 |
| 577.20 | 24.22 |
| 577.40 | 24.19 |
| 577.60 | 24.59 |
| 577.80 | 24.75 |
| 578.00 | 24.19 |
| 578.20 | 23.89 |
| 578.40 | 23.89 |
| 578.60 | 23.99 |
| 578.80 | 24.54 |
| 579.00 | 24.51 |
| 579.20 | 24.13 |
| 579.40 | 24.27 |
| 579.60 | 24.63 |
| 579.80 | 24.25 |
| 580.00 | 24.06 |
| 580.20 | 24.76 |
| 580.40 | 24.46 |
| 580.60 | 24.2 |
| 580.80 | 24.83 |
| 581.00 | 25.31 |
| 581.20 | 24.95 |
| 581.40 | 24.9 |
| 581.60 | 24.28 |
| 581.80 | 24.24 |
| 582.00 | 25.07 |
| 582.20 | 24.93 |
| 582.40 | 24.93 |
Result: -0.01 nm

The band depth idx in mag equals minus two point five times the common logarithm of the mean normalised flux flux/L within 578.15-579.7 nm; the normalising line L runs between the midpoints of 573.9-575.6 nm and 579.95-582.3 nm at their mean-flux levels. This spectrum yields 0.02 mag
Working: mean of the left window 24.5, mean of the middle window 24.2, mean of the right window 24.7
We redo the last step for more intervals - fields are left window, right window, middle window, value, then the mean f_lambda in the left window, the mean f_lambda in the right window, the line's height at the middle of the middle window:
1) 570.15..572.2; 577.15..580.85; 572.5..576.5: -0.019 mag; 24.2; 24.3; 24.3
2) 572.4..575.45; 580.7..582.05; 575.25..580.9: 0.015 mag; 24.8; 24.8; 24.8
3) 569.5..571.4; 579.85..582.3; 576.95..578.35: 0.006 mag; 24.2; 24.7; 24.5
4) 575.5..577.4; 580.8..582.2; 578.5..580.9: 0.017 mag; 24.7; 24.8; 24.8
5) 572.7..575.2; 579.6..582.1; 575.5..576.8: 0.005 mag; 24.9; 24.6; 24.8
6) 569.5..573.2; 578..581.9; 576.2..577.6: -0.016 mag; 24.5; 24.4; 24.4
